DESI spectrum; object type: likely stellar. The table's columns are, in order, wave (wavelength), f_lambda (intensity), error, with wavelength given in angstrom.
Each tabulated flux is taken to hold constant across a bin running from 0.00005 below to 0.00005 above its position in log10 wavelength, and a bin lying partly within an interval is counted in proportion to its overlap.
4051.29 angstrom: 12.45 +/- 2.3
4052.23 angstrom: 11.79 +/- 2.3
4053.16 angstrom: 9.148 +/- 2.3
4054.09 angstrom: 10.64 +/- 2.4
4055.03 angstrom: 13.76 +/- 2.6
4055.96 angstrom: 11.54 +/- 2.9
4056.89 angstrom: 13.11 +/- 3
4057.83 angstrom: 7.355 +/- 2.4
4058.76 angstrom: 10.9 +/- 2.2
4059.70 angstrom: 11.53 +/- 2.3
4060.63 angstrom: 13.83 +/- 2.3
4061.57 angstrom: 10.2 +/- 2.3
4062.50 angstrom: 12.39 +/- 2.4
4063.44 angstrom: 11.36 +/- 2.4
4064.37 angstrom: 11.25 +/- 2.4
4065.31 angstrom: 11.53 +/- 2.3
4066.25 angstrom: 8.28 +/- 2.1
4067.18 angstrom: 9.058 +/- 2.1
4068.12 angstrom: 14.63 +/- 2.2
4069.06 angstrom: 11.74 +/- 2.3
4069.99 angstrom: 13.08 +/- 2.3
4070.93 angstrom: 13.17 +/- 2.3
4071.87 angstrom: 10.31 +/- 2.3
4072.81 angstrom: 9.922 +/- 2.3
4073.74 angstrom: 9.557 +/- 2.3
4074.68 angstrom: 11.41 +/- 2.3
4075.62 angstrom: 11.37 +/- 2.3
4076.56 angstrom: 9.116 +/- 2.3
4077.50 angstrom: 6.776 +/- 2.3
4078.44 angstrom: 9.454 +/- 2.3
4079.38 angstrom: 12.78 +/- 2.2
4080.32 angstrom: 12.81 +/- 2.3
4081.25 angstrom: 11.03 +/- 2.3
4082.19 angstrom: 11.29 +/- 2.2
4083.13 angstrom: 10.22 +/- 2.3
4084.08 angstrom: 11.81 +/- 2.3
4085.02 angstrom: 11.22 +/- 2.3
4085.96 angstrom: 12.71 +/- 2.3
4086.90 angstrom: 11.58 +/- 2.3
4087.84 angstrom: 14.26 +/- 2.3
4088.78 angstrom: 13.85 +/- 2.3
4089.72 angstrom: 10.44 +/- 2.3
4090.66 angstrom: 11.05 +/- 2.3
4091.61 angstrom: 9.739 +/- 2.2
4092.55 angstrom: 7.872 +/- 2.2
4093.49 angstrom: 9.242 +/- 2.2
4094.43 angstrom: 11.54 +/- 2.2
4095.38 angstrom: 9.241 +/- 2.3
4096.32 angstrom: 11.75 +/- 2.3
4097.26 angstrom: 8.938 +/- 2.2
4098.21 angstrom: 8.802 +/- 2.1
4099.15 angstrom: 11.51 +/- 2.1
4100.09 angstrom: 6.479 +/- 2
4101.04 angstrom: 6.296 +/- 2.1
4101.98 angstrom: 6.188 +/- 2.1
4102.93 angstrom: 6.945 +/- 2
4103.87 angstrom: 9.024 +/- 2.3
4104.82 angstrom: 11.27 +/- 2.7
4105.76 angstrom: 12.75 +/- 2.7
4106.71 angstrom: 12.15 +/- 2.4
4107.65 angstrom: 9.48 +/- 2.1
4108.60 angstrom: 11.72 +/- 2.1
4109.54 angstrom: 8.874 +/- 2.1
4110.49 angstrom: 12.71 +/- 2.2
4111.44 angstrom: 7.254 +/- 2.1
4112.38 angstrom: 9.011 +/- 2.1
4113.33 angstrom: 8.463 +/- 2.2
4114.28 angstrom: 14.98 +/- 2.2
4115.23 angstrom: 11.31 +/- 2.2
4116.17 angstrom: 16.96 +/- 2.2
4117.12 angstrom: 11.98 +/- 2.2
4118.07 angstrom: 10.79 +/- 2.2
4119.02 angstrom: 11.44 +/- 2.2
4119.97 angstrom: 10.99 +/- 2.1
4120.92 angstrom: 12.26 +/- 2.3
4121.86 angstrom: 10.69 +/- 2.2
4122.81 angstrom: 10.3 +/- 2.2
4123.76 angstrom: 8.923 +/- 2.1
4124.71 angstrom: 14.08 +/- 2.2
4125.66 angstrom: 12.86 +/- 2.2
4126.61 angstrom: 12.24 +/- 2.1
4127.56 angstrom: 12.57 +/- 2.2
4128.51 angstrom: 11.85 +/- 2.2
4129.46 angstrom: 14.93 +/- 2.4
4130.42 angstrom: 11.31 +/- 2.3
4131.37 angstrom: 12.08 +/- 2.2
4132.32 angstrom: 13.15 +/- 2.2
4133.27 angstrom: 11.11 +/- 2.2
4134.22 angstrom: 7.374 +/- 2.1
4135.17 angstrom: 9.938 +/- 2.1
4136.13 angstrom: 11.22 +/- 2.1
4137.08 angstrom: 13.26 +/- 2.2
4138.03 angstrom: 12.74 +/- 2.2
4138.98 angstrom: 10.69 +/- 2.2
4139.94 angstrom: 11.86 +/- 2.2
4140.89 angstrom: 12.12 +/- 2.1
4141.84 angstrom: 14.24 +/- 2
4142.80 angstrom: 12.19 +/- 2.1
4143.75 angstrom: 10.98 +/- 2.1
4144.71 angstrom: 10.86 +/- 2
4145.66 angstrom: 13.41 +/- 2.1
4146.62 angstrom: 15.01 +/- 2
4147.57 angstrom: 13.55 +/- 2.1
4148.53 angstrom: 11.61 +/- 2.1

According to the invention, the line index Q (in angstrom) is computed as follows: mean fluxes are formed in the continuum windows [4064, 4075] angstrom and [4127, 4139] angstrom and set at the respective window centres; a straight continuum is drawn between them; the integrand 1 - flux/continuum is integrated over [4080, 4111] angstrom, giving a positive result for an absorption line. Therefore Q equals 2.6 angstrom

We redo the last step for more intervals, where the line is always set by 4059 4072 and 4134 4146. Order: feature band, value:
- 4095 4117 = 2.87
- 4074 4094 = 1.18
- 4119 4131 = -0.24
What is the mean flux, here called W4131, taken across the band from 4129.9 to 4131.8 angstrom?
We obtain 11.7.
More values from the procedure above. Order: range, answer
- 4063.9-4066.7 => 10.4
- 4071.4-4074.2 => 9.95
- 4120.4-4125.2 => 11.3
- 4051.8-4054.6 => 10.6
